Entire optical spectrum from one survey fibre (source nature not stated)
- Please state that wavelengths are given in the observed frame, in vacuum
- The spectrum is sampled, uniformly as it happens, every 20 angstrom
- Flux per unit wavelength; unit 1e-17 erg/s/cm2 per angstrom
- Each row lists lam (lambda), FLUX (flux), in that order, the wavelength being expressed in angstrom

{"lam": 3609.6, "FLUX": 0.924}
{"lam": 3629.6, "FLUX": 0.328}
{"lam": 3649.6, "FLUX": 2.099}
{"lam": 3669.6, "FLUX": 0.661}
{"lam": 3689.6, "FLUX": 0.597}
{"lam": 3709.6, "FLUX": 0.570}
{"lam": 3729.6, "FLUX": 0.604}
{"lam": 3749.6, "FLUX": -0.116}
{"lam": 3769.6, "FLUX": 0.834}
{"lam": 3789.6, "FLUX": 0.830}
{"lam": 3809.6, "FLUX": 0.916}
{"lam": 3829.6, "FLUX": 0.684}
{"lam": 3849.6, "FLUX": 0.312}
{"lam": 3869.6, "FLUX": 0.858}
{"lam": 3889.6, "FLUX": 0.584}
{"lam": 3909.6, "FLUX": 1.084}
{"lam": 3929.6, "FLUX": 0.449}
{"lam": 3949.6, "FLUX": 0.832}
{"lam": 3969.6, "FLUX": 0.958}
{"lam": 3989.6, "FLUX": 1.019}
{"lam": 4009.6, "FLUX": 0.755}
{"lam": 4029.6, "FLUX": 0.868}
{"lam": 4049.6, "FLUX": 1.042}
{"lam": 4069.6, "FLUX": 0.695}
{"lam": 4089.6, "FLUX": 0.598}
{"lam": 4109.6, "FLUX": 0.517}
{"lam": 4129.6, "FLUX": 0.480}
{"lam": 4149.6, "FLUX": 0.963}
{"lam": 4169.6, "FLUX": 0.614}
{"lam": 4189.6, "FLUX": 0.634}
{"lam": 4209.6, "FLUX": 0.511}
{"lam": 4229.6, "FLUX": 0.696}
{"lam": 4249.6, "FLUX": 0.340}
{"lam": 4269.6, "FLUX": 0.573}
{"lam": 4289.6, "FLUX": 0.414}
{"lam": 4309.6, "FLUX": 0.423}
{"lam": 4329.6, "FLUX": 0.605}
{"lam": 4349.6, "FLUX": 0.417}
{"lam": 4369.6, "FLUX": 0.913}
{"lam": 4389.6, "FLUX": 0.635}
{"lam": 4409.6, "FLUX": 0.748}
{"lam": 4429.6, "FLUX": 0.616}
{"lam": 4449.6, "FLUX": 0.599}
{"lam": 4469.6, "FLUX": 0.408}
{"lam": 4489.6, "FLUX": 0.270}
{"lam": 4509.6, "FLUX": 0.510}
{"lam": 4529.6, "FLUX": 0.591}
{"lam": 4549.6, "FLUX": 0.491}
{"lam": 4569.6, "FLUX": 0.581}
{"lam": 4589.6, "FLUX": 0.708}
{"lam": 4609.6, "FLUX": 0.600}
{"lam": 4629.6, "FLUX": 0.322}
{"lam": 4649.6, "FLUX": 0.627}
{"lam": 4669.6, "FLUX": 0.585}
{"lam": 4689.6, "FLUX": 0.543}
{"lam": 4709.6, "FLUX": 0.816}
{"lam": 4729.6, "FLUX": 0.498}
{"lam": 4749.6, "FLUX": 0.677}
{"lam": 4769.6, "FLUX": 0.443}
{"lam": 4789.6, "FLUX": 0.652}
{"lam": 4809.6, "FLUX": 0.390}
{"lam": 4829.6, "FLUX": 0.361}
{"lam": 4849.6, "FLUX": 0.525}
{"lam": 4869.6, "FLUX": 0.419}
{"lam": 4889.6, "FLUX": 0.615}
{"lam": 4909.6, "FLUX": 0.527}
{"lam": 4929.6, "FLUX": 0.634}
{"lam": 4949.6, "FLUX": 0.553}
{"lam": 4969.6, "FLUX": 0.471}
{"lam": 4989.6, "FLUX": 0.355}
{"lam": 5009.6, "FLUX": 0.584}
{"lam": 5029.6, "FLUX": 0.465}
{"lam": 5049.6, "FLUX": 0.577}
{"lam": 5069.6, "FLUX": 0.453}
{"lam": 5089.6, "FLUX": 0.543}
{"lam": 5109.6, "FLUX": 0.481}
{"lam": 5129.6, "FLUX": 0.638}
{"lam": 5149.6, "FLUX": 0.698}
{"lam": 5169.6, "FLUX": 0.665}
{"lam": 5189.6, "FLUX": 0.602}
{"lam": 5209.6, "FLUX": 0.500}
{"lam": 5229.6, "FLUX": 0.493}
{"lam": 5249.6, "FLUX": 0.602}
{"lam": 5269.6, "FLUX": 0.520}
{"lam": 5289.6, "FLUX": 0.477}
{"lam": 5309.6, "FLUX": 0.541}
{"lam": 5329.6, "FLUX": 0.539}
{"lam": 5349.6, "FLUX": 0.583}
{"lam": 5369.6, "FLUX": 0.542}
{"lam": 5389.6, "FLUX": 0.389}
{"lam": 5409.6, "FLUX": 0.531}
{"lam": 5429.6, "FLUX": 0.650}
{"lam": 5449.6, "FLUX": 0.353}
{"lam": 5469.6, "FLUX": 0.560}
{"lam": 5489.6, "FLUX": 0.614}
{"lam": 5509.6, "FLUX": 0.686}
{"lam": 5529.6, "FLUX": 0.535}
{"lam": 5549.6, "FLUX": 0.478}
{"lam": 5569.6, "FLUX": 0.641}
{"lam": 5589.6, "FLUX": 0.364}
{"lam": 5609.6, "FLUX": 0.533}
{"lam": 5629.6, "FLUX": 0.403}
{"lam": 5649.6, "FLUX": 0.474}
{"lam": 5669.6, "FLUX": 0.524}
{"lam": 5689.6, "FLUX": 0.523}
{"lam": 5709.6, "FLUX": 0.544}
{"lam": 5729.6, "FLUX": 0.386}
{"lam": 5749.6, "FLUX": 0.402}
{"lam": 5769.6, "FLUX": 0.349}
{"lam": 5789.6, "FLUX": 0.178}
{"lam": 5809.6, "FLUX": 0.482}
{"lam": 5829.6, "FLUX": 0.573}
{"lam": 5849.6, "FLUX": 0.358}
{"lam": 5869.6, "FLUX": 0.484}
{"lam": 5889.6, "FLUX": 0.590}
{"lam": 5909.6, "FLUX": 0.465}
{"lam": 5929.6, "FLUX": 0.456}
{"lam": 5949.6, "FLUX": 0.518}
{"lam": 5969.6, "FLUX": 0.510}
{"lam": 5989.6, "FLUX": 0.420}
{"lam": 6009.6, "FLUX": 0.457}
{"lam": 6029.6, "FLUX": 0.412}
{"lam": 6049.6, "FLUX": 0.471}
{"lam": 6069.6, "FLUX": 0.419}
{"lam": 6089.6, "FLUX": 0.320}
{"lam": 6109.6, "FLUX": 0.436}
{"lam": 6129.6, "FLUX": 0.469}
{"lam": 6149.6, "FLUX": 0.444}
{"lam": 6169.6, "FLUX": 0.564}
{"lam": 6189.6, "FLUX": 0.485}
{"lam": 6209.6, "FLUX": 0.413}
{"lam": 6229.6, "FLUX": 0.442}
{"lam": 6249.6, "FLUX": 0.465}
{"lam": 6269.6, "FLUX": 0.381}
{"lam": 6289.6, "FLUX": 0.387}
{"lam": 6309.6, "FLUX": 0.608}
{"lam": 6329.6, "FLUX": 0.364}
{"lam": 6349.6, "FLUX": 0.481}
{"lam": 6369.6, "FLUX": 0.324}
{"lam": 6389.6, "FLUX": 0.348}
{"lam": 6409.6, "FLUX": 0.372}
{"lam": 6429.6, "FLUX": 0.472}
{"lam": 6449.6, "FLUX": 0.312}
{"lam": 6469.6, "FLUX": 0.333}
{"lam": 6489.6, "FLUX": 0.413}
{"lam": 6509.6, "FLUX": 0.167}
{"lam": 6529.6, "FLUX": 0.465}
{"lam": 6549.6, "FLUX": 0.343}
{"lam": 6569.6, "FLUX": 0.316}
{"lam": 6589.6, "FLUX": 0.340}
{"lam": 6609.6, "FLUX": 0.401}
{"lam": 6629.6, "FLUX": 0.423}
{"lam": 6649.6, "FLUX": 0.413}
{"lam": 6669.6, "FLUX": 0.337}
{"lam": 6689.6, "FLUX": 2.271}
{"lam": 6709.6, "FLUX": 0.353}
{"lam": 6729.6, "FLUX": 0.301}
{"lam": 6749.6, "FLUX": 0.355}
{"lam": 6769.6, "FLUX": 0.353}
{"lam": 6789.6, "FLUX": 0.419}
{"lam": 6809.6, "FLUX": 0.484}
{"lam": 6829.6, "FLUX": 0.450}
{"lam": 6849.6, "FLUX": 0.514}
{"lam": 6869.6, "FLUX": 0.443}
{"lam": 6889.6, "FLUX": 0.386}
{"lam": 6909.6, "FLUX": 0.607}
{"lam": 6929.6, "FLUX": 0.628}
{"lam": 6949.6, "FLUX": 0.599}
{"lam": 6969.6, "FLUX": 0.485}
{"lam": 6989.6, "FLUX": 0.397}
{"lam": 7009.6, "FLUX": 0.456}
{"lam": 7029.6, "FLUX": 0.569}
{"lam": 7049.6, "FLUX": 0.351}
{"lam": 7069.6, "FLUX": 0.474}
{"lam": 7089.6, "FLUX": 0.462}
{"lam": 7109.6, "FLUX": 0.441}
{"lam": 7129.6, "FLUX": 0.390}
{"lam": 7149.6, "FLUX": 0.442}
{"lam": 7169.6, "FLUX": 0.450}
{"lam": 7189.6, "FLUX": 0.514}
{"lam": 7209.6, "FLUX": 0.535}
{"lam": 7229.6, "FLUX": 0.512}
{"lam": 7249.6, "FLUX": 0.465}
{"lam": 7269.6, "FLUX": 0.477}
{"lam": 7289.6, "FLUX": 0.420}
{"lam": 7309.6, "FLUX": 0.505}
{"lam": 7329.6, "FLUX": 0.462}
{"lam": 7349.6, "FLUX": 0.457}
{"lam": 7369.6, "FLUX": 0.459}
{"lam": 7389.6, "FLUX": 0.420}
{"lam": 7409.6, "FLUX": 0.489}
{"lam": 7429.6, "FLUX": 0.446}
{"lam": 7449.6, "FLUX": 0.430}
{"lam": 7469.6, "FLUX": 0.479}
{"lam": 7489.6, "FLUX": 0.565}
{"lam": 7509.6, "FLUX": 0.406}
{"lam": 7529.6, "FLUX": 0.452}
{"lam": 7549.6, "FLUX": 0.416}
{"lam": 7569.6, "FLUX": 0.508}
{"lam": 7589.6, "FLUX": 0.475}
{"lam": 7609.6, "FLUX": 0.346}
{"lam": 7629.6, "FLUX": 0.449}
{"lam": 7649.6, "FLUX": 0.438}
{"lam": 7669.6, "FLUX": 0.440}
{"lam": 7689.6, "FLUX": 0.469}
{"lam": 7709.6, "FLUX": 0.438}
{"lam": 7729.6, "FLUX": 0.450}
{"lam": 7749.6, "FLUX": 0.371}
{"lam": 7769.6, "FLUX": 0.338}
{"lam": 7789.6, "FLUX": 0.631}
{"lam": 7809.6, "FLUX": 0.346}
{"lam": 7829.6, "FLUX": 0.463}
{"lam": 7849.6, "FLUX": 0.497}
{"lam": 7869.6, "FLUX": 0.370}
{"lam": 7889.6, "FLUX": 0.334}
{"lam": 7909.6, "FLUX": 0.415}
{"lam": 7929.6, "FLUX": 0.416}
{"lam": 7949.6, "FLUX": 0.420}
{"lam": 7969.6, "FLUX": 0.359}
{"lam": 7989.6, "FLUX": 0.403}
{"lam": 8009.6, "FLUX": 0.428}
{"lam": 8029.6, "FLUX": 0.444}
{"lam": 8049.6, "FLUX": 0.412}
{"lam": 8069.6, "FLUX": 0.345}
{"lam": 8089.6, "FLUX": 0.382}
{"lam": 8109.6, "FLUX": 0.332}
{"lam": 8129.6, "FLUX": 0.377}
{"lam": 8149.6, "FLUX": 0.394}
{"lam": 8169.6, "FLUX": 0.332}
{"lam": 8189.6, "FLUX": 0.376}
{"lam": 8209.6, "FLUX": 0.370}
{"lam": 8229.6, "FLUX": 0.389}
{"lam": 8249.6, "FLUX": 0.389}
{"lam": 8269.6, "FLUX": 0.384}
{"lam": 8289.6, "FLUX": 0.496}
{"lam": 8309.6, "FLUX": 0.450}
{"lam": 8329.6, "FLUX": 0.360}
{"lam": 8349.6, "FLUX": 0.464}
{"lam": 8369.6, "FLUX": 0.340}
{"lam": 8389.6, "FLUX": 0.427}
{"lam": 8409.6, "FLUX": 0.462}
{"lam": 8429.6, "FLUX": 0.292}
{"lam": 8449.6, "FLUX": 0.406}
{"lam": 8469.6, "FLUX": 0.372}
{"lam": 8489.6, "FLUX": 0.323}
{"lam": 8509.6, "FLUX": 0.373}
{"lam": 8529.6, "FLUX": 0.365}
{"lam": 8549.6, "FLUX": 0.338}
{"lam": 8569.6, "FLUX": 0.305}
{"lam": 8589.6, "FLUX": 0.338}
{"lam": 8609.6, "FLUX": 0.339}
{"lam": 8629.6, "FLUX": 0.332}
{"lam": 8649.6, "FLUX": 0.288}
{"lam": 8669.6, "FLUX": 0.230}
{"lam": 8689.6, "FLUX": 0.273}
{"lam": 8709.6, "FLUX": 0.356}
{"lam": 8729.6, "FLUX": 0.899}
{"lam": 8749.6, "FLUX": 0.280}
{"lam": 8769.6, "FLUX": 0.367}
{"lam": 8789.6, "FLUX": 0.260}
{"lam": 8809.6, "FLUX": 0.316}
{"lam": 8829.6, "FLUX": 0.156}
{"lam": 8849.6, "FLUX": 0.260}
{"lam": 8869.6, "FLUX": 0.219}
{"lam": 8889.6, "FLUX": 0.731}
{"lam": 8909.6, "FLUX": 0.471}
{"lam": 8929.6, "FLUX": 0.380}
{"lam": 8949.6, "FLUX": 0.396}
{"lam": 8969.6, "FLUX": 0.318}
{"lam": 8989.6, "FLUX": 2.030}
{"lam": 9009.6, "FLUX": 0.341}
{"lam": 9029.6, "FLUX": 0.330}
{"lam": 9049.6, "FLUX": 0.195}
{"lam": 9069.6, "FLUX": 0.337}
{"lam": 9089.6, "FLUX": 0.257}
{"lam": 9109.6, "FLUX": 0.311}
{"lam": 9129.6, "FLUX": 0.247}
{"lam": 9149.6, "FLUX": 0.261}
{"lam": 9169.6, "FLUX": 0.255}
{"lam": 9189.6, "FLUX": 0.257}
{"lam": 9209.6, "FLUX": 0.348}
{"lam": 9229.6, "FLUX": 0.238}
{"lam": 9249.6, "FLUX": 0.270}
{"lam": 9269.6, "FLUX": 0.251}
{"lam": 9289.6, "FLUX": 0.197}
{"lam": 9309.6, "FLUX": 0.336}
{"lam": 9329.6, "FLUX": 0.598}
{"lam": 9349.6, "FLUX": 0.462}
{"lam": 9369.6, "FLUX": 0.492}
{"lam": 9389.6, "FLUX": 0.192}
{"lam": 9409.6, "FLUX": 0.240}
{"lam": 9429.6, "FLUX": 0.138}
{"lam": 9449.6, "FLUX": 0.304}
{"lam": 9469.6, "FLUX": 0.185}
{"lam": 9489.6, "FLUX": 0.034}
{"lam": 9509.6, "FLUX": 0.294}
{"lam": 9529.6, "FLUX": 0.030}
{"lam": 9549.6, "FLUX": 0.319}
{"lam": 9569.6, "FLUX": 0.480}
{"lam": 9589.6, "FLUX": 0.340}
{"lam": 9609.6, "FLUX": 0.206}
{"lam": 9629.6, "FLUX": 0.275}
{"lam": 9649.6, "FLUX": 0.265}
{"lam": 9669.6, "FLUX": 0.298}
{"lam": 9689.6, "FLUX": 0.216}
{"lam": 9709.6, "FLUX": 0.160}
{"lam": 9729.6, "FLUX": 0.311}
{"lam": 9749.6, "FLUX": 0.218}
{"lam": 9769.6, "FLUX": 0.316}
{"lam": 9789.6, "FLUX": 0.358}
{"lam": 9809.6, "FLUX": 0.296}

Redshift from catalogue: 0.794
